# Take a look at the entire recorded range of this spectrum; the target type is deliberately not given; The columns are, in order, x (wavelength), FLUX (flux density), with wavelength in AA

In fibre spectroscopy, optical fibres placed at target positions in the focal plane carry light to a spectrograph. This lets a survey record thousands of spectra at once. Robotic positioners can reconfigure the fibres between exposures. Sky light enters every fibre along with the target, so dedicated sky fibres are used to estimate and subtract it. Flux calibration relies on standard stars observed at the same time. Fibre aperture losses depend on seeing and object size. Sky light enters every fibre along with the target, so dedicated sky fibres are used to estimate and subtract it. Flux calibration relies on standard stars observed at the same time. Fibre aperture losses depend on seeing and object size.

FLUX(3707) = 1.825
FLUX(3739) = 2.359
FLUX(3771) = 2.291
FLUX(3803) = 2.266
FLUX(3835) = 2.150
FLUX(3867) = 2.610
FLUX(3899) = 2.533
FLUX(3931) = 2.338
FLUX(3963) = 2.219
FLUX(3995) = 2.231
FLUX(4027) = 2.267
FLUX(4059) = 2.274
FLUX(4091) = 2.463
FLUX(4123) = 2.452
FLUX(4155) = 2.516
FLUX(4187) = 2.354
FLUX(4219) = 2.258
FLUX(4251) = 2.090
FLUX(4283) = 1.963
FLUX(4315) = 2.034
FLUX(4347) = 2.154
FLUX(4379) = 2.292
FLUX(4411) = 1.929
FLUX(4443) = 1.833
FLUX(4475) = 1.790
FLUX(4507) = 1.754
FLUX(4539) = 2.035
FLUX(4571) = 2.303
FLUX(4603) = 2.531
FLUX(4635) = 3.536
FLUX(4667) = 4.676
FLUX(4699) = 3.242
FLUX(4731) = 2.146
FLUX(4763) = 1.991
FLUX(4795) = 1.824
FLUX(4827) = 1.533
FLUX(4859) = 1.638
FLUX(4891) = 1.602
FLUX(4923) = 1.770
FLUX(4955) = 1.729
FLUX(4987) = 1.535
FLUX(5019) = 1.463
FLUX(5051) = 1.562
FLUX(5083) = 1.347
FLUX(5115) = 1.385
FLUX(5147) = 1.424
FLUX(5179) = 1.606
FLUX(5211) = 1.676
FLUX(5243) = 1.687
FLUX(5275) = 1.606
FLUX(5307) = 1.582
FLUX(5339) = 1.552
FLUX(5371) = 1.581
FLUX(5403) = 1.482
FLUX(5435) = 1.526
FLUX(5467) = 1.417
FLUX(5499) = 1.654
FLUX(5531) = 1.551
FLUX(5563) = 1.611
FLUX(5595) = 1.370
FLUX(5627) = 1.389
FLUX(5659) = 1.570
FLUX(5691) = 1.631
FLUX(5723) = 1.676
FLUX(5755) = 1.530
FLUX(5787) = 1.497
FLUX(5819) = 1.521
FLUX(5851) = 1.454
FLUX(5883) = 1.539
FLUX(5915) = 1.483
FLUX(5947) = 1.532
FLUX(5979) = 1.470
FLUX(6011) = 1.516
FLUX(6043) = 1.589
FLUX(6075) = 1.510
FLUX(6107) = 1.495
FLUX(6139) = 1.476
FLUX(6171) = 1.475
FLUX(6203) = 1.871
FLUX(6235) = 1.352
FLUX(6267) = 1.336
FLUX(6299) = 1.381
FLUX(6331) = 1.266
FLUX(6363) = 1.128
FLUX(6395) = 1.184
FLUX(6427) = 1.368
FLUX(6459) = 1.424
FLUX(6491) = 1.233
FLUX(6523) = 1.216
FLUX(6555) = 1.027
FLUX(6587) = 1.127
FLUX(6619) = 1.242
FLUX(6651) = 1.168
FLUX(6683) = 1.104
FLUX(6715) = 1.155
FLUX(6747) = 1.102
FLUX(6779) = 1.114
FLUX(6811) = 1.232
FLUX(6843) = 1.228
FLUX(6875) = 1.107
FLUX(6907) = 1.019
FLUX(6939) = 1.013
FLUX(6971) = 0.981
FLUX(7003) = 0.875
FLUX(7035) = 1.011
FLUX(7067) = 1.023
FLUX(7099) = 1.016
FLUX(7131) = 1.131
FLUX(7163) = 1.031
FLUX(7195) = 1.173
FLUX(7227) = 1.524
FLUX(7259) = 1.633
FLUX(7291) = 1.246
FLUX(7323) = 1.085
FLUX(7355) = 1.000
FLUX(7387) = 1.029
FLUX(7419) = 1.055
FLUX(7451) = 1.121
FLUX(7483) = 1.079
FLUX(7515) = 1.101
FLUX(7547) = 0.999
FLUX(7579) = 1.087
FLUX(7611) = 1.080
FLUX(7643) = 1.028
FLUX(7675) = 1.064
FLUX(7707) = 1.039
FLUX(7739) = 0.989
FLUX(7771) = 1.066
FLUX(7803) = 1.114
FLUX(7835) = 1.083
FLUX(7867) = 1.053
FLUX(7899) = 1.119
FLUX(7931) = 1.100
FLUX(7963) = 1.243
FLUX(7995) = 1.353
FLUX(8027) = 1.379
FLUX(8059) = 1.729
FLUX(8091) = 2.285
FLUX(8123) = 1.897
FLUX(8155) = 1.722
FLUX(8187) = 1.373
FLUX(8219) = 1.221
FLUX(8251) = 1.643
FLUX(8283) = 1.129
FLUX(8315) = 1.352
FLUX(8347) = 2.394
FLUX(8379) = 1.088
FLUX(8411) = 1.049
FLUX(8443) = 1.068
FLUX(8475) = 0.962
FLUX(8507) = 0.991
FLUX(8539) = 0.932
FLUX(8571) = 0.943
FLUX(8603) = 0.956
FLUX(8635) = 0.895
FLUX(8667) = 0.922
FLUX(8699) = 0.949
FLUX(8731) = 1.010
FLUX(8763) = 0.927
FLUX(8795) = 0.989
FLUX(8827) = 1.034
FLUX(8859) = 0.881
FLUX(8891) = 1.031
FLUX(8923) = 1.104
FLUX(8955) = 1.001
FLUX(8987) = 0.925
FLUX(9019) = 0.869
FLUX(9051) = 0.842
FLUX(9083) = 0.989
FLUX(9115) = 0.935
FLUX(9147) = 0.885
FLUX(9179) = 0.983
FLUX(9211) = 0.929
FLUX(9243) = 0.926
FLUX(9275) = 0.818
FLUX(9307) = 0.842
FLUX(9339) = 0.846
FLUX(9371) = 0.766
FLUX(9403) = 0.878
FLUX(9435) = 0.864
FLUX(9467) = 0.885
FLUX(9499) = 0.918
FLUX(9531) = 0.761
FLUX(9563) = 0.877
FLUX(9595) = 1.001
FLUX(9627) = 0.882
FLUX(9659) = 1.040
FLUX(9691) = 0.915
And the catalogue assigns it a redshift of 0.665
